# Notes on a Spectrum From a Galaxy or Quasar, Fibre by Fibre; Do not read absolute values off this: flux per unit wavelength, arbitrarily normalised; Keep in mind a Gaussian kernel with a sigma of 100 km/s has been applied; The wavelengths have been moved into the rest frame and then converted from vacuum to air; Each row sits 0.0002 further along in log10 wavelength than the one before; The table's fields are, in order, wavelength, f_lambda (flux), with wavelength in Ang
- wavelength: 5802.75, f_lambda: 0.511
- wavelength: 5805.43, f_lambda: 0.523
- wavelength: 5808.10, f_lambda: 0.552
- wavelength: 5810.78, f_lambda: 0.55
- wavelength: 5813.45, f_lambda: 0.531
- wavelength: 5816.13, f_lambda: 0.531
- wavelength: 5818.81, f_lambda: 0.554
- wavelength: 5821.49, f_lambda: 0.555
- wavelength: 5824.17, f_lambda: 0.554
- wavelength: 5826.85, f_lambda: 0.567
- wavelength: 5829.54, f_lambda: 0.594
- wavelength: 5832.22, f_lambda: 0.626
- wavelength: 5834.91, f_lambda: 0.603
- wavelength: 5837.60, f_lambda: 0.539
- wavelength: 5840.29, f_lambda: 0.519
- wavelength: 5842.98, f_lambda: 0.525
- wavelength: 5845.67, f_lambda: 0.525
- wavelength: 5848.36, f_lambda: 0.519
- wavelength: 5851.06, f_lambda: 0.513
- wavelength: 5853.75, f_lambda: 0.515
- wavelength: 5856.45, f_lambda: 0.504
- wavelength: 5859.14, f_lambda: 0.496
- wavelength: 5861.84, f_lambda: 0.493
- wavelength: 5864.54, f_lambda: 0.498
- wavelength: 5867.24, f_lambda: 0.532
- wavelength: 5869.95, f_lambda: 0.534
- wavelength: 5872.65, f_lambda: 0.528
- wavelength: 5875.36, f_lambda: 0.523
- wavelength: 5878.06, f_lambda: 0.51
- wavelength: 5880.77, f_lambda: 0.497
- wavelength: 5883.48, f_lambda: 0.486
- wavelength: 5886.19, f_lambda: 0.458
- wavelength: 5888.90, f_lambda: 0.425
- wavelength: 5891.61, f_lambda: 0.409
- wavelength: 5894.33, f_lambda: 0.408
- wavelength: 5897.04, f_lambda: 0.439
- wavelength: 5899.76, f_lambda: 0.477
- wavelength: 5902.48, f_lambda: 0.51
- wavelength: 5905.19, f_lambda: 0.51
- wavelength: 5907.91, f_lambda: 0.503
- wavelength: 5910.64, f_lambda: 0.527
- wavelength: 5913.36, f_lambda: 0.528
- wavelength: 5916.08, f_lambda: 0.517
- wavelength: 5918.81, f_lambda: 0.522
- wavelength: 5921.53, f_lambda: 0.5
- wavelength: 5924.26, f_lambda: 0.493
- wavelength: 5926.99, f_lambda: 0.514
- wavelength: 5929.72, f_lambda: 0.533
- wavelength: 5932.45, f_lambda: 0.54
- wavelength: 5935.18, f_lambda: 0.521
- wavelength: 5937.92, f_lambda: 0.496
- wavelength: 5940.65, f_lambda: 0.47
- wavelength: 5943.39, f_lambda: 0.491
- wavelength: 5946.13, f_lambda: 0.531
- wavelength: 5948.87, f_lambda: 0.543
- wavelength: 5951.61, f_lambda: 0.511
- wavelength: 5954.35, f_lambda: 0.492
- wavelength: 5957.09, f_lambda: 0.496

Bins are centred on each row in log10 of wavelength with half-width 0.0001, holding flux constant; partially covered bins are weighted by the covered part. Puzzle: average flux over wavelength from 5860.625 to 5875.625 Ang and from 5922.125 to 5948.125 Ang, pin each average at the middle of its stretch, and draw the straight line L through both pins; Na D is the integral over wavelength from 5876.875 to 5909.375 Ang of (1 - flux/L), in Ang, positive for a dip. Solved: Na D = 2.9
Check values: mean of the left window 0.518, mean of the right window 0.51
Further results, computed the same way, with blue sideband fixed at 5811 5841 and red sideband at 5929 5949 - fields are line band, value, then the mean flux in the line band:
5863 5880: 0.7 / 0.52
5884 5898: 2.7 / 0.431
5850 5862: 1.0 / 0.505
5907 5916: 0.1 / 0.52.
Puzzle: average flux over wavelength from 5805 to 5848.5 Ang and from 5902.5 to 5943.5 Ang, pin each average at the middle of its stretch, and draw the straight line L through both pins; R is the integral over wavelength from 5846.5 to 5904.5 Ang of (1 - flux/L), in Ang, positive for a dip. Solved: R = 4.6 Ang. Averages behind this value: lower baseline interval 0.553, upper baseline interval 0.512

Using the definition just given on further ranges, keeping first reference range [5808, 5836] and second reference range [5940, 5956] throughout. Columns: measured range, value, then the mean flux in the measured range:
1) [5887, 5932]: 3.1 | 0.489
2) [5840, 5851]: 0.7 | 0.521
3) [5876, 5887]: 1.0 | 0.492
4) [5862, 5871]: 0.5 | 0.517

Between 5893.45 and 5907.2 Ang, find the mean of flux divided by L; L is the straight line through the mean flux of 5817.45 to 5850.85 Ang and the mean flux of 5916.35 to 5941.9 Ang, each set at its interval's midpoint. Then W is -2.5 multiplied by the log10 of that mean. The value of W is 0.11 mag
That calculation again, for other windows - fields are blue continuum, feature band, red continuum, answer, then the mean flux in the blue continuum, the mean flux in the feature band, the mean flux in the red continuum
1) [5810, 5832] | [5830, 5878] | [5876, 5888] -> -0.02 mag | 0.558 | 0.53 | 0.488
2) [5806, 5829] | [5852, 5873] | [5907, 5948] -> 0.05 mag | 0.55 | 0.512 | 0.513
